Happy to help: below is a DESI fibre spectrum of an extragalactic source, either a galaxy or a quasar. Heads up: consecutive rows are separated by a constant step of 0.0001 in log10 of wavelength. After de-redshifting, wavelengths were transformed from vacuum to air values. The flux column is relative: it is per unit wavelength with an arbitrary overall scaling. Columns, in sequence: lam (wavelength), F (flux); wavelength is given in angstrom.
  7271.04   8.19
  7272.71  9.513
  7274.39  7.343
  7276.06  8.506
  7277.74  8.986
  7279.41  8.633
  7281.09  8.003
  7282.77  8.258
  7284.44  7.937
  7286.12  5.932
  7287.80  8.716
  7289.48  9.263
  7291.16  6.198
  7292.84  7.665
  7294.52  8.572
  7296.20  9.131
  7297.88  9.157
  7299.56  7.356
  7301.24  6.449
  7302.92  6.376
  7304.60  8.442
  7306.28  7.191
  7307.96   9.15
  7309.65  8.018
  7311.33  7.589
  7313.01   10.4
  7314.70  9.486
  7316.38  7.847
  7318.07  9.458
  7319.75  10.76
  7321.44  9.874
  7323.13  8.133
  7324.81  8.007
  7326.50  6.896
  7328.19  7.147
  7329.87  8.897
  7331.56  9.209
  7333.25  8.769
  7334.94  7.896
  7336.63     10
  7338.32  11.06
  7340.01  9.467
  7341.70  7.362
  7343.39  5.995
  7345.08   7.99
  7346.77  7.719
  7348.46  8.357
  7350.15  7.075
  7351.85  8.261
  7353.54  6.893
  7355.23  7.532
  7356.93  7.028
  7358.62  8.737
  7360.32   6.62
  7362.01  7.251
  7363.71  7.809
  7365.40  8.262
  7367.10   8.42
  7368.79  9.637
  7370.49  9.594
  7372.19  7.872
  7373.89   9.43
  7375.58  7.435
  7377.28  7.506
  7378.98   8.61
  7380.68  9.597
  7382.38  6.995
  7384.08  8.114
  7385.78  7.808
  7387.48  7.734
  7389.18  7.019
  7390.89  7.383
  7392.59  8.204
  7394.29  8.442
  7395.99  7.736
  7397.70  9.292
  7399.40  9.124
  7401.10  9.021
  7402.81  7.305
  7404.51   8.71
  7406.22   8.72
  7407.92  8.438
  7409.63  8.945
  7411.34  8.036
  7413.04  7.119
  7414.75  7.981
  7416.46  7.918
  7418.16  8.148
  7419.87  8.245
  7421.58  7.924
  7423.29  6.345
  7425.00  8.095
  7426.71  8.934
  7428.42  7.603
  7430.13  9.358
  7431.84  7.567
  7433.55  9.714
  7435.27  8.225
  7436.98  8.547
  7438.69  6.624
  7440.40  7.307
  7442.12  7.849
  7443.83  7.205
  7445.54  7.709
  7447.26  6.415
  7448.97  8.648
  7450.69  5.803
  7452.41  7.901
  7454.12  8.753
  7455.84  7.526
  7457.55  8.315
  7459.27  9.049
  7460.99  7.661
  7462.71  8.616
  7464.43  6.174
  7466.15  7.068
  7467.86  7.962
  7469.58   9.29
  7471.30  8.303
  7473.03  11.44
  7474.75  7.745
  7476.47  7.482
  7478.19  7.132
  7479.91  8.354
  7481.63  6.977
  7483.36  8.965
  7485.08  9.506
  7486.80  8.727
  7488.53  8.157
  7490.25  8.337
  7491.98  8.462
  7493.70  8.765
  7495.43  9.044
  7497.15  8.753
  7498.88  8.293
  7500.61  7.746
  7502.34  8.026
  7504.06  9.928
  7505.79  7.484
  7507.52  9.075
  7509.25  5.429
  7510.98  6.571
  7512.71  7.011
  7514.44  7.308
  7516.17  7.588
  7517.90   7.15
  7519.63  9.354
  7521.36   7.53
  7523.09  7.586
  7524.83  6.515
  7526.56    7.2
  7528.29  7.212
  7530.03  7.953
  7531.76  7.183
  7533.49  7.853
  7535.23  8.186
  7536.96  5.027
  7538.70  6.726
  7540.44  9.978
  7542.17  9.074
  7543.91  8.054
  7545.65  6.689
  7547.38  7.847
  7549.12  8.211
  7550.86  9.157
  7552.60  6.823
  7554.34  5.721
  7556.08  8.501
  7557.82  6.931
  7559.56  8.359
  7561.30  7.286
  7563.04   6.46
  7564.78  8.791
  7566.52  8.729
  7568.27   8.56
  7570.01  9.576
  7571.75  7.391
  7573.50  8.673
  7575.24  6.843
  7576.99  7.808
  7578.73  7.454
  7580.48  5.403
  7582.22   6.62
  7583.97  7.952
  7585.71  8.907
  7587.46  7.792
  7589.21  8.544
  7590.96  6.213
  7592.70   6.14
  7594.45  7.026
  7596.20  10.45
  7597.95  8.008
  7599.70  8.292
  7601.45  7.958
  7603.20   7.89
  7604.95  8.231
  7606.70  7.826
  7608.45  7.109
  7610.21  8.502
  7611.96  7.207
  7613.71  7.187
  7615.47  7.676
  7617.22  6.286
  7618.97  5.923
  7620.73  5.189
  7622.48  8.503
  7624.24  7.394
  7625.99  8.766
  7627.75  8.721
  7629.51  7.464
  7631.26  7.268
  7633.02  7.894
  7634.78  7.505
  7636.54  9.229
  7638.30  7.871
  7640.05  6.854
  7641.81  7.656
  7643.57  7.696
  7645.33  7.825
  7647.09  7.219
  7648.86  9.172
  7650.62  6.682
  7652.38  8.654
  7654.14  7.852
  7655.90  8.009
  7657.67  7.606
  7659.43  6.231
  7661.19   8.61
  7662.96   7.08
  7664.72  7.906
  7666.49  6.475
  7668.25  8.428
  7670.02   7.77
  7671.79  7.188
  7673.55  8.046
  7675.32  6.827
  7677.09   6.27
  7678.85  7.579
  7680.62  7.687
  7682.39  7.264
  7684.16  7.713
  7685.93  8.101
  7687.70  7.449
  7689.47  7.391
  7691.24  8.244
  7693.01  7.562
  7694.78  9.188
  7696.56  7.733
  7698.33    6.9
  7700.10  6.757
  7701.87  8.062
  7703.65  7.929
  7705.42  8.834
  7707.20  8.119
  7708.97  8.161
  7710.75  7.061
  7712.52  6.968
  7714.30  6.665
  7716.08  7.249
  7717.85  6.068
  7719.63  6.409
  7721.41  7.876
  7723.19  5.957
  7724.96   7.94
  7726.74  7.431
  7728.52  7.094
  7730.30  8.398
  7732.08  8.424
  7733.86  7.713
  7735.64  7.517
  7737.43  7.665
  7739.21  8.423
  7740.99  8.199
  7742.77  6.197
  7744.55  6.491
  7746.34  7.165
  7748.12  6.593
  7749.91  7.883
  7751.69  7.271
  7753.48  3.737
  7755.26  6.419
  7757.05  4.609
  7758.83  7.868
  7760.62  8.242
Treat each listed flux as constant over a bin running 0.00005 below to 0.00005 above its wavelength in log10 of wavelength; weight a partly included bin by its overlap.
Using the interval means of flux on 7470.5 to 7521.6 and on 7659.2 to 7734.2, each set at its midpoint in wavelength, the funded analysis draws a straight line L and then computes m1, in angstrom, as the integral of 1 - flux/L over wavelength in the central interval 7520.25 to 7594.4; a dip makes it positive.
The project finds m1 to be 3.33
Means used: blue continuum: 8.16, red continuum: 7.52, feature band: 7.61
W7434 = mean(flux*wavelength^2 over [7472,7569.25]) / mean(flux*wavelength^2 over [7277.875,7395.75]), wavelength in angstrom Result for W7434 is 1.02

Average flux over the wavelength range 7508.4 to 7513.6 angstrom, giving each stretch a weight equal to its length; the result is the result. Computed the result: 6.34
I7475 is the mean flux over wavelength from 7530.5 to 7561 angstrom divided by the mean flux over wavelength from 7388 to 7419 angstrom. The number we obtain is 0.94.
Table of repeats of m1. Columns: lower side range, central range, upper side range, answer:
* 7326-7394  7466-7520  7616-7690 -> -2.2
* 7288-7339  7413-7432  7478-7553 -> 0.4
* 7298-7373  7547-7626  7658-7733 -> 0.9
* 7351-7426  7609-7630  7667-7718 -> 0.8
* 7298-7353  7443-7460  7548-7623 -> 0.6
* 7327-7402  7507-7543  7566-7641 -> 1.7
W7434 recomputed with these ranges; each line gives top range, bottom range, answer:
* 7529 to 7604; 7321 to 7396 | 1.01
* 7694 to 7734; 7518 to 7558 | 1.03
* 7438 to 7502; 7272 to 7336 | 1.02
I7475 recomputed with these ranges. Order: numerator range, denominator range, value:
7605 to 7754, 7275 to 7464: 0.92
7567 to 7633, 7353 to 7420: 0.94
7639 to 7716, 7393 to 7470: 0.95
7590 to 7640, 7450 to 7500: 0.93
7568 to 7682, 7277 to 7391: 0.93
